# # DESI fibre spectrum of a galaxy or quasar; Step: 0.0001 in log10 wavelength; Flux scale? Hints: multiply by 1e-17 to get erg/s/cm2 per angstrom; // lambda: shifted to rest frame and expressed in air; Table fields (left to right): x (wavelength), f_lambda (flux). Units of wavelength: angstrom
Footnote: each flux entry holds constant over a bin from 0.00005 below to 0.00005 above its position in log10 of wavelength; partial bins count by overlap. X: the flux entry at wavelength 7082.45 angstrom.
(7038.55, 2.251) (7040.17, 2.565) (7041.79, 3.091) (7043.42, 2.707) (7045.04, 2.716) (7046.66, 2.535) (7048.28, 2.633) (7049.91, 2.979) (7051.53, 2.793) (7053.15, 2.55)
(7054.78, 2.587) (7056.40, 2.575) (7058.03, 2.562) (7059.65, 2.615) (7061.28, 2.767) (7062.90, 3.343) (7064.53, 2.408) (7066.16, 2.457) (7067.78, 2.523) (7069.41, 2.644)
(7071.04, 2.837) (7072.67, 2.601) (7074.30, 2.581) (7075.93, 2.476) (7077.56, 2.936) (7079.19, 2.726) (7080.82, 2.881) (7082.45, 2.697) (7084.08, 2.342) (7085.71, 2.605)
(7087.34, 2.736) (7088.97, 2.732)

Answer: 2.697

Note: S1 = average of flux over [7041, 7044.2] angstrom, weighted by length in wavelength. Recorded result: 2.89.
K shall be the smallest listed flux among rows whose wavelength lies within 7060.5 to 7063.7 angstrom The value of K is 2.767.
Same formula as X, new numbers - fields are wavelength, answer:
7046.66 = 2.535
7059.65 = 2.615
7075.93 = 2.476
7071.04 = 2.837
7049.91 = 2.979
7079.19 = 2.726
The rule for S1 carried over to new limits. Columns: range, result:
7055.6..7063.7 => 2.77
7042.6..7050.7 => 2.71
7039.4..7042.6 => 2.83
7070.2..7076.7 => 2.62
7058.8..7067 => 2.72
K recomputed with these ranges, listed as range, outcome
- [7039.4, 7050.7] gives 2.535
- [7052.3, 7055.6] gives 2.55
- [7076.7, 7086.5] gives 2.342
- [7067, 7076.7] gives 2.476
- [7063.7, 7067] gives 2.408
